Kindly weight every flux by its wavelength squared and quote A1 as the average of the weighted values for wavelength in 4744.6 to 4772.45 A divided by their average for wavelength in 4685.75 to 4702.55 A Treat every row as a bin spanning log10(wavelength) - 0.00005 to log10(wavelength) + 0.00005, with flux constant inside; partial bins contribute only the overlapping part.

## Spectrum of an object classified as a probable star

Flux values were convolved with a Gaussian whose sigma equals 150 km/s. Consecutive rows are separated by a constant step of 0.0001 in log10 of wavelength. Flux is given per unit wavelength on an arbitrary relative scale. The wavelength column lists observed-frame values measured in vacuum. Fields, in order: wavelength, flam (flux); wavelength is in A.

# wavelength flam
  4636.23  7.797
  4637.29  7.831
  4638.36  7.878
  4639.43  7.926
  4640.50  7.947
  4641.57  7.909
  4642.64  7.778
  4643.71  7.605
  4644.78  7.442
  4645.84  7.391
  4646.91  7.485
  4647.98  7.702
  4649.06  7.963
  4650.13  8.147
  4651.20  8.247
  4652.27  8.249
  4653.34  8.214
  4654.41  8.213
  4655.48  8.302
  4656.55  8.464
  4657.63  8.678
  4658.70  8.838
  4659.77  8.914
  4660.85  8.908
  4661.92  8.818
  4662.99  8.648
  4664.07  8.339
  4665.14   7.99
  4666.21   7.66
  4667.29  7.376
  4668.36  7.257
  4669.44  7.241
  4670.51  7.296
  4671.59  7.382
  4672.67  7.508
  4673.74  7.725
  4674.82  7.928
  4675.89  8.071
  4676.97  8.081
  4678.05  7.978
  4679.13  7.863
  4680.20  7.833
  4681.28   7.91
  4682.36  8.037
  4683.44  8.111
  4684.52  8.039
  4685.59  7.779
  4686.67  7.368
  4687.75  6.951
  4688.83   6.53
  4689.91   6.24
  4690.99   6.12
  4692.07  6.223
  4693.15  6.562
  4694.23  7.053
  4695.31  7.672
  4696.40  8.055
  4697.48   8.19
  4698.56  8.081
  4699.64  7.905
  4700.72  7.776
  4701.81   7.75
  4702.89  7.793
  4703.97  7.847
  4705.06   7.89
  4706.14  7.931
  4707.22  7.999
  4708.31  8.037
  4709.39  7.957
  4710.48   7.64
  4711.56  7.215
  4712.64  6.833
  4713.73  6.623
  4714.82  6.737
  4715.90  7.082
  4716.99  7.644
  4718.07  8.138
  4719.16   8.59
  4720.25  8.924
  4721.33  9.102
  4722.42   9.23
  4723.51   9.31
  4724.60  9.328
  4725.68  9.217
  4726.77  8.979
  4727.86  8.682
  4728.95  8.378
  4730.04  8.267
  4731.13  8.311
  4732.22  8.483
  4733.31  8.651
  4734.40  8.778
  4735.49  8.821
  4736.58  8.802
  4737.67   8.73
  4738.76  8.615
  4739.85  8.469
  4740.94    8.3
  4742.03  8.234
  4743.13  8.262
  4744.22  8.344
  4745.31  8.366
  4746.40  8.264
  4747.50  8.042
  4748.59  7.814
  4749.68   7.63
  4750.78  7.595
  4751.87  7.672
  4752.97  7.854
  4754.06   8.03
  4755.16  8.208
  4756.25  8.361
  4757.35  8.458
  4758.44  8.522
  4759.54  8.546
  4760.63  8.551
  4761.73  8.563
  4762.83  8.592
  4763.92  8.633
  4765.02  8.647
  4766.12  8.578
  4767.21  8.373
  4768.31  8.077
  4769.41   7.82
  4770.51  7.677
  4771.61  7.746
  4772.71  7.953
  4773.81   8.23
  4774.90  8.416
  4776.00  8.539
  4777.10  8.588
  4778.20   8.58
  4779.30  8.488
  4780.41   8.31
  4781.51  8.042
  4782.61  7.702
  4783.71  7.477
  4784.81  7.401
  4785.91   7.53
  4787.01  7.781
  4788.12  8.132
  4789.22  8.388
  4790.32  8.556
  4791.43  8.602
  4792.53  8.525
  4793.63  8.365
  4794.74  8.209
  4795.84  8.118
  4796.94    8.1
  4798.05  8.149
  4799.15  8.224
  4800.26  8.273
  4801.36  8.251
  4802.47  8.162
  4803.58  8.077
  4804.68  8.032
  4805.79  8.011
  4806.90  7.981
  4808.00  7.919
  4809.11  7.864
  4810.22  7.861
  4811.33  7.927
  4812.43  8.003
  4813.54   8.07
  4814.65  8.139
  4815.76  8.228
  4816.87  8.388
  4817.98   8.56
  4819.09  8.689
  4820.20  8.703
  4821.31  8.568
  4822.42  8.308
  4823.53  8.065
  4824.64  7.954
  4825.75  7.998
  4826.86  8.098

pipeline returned 1.16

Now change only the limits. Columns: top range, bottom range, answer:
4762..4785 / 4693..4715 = 1.11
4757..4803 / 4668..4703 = 1.14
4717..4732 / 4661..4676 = 1.15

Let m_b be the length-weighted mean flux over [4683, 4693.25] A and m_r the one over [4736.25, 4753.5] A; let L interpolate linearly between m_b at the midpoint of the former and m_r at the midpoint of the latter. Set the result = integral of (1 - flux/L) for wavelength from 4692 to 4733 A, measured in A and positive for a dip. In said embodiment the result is -2.7 A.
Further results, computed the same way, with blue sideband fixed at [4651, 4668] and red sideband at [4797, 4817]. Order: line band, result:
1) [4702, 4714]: 0.91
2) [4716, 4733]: -0.88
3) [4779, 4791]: 0.21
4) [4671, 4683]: 0.69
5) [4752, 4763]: -0.22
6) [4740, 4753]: 0.23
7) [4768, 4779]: -0.04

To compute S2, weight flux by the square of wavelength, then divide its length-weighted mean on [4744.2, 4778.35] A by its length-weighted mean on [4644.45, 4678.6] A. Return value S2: 1.1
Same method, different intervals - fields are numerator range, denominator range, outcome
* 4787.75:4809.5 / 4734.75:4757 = 1.02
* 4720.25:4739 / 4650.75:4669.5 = 1.10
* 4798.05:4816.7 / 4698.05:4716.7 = 1.11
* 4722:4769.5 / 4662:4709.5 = 1.13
